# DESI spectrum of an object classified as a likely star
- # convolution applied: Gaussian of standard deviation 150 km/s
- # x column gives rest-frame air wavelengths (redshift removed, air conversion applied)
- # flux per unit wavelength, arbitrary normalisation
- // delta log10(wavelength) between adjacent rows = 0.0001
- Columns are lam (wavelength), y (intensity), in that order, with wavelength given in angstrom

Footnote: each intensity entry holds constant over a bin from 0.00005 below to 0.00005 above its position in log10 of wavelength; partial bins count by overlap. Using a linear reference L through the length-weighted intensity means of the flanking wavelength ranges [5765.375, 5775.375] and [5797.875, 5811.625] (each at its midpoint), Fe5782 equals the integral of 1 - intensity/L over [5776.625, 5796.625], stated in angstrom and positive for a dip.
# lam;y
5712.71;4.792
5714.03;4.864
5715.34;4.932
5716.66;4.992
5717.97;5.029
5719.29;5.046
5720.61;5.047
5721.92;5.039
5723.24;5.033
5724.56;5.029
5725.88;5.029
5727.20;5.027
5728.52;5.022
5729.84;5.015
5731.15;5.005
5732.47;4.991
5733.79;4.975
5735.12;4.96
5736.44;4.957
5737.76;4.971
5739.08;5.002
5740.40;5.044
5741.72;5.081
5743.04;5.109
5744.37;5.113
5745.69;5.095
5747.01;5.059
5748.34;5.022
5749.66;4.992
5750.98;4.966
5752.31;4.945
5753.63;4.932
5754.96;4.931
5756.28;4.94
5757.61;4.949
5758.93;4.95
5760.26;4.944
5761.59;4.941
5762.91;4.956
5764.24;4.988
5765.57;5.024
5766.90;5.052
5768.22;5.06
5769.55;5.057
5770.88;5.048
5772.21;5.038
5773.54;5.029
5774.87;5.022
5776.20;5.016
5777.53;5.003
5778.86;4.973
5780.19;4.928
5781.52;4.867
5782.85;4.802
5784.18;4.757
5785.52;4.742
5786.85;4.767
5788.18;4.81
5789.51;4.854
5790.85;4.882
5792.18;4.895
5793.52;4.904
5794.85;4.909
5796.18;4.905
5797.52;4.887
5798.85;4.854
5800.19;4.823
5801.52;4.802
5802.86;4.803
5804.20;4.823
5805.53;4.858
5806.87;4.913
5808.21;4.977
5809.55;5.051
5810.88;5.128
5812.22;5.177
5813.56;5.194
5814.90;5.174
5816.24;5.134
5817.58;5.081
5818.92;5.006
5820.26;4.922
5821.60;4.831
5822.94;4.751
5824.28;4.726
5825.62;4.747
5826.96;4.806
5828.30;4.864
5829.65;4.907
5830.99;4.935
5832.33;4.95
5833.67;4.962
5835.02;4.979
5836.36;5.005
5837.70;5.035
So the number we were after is 0.4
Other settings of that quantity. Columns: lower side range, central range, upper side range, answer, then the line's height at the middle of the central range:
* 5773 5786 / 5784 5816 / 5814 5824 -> 0.20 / 4.95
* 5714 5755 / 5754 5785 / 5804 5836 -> 0.14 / 4.99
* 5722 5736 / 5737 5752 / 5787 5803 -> -0.20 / 4.97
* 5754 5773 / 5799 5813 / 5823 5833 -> -0.12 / 4.89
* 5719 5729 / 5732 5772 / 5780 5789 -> -0.61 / 4.93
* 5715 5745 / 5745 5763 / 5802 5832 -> 0.09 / 5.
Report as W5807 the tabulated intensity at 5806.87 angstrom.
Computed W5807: 4.913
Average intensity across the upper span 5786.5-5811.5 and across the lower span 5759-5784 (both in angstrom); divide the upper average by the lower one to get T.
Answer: 1.0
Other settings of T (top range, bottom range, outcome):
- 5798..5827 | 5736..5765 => 0.99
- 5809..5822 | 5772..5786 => 1.03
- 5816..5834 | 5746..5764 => 0.99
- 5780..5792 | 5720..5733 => 0.96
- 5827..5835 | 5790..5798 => 1.00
